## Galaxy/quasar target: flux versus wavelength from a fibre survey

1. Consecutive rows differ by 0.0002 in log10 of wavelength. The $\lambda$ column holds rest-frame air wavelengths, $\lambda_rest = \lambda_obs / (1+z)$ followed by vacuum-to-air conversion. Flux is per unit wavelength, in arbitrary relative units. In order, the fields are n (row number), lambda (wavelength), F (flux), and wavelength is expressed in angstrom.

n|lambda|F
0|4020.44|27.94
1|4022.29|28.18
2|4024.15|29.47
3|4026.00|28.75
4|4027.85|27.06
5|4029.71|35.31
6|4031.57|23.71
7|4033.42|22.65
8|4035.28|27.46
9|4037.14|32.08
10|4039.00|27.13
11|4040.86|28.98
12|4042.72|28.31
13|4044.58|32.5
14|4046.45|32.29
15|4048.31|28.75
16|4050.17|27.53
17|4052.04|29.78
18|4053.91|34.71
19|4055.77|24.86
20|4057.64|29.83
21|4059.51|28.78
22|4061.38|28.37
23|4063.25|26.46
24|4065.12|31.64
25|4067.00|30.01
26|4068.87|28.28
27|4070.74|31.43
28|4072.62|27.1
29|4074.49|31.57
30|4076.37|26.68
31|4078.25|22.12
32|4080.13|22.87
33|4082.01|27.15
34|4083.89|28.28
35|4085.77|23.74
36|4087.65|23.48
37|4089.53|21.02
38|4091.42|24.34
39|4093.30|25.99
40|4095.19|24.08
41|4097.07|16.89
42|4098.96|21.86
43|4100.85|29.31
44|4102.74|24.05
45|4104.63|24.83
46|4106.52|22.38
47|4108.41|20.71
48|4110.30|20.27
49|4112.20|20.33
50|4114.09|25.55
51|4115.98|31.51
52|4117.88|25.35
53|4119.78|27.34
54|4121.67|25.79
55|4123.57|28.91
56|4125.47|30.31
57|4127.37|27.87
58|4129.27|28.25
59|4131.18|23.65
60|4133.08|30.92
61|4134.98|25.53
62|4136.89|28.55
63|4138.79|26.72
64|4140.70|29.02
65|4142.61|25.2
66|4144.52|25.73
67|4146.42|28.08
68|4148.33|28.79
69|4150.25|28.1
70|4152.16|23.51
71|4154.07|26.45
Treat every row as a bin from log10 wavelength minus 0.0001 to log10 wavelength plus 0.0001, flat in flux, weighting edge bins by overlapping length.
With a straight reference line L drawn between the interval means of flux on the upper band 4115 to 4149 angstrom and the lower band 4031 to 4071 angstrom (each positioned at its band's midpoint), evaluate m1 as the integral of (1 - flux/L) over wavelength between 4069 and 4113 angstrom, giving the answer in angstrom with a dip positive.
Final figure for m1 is 6.0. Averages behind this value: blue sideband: 28.9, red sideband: 27.6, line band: 24.4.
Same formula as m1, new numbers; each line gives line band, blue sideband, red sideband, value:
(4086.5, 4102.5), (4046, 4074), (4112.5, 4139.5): 2.8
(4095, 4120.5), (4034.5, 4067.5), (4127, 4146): 3.7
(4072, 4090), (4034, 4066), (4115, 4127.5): 2.1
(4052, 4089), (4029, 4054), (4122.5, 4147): 1.2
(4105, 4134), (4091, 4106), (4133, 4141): 0.1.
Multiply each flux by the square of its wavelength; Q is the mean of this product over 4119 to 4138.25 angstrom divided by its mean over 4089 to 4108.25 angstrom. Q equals 1.2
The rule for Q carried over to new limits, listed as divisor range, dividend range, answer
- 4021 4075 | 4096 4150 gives 0.92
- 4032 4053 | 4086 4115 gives 0.82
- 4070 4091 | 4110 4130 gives 1.05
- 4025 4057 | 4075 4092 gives 0.87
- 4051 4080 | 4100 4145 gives 0.94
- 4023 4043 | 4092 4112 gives 0.84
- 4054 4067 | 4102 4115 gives 0.80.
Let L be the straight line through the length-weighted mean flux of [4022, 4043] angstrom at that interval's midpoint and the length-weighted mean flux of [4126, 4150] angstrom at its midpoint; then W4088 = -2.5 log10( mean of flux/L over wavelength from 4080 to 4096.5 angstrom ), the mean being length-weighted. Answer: 0.14 mag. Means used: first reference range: 28.3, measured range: 24.5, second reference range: 27.4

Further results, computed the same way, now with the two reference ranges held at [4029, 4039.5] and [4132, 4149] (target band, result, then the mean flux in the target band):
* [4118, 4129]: -0.009 mag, 27.9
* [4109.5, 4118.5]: 0.126 mag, 24.6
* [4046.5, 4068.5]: -0.053 mag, 29.3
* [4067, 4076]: -0.063 mag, 29.5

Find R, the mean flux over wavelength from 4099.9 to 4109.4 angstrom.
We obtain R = 24.2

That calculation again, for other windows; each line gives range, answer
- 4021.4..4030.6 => 29.7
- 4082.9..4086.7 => 26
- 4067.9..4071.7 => 29.9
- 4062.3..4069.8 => 29.1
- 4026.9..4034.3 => 27.2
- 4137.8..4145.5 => 26.7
